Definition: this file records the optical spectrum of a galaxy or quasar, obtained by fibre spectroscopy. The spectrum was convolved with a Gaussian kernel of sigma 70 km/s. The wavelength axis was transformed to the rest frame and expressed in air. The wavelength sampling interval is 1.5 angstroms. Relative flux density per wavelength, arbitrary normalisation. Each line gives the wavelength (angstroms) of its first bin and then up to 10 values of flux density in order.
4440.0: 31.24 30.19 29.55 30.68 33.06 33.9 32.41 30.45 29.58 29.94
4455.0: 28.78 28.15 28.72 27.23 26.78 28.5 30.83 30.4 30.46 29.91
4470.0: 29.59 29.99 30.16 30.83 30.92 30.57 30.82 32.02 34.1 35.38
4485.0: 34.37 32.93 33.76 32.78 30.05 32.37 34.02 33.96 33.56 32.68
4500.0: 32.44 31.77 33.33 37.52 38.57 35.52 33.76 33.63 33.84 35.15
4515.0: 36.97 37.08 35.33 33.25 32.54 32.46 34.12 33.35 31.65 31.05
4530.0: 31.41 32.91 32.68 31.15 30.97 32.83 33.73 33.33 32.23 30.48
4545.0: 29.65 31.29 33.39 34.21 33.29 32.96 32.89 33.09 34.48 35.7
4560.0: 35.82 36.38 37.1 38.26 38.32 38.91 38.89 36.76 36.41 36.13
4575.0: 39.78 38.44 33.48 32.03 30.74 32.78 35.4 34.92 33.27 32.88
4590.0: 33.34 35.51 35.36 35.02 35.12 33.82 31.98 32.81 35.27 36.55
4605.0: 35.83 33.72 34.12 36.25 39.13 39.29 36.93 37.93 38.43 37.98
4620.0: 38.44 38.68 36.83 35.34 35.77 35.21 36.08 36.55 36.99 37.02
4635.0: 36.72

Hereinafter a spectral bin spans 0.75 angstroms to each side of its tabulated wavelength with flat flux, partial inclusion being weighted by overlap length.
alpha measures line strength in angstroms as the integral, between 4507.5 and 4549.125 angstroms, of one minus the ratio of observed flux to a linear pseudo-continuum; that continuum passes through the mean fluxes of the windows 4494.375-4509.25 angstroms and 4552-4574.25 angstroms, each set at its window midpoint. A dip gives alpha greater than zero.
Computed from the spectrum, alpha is 2.5 angstroms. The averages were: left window 34.3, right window 36.2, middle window 33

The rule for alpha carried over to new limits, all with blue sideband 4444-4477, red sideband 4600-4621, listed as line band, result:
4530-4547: 0.80 angstroms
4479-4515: -2.43 angstroms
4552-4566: -0.40 angstroms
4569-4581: -0.30 angstroms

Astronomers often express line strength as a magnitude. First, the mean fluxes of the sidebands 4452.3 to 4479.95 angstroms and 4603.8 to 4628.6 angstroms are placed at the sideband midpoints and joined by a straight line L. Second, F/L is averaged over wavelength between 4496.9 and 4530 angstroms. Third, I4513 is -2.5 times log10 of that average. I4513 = -0.07 mag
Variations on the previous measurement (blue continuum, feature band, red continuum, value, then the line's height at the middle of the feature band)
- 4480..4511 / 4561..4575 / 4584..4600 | -0.11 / 34.1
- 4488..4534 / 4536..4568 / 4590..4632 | 0.02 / 34.6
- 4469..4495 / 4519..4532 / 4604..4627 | 0.04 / 33.6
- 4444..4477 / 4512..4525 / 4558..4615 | -0.06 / 32.6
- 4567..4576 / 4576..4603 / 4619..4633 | 0.10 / 37.4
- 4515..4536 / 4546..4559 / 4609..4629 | 0.03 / 34.3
